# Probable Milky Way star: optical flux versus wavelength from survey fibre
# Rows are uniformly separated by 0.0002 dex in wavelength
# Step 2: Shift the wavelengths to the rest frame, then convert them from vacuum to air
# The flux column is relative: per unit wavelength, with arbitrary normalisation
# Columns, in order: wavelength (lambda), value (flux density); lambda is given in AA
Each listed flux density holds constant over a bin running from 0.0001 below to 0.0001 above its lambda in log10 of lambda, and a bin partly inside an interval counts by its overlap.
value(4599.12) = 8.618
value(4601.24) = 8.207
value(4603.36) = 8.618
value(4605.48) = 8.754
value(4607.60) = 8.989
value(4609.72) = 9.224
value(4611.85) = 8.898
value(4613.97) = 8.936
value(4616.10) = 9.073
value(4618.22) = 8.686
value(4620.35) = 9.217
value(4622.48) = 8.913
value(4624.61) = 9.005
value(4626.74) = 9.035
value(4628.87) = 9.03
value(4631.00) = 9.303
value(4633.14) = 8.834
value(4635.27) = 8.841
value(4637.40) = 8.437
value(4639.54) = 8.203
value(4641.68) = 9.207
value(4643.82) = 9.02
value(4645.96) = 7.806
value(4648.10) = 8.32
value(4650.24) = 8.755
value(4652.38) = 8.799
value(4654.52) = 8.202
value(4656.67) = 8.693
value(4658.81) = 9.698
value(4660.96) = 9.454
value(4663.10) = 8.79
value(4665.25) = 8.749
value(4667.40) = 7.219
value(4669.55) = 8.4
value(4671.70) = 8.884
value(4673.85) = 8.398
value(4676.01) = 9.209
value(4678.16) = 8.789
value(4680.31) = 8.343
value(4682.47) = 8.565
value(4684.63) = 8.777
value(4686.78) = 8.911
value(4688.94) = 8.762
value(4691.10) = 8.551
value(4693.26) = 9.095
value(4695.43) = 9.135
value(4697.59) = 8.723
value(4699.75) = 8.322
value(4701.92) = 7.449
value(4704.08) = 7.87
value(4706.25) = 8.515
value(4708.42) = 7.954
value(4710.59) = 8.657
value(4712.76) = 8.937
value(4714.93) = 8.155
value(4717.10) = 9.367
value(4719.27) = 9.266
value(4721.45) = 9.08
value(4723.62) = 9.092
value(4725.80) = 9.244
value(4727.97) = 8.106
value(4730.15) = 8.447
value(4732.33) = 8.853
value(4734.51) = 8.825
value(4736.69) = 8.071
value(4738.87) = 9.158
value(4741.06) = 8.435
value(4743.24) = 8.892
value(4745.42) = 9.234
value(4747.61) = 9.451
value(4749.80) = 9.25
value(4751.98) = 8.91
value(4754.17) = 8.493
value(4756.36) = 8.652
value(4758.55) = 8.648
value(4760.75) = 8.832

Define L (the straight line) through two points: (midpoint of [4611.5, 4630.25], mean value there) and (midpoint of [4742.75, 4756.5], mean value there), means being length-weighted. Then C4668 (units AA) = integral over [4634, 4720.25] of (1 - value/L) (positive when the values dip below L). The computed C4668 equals 3.5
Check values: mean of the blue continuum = 8.99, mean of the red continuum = 9.01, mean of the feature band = 8.63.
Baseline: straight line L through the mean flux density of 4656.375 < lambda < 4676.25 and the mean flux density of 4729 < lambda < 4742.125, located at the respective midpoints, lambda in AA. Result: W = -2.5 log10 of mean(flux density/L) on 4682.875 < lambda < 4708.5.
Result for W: 0.020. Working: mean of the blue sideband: 8.73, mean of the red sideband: 8.62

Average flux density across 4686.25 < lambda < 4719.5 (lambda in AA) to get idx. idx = 8.58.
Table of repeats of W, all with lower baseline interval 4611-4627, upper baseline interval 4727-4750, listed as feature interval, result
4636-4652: 0.05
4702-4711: 0.09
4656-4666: -0.02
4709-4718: 0.01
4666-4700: 0.03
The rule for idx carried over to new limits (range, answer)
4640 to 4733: 8.66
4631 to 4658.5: 8.65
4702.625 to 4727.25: 8.71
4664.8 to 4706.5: 8.53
